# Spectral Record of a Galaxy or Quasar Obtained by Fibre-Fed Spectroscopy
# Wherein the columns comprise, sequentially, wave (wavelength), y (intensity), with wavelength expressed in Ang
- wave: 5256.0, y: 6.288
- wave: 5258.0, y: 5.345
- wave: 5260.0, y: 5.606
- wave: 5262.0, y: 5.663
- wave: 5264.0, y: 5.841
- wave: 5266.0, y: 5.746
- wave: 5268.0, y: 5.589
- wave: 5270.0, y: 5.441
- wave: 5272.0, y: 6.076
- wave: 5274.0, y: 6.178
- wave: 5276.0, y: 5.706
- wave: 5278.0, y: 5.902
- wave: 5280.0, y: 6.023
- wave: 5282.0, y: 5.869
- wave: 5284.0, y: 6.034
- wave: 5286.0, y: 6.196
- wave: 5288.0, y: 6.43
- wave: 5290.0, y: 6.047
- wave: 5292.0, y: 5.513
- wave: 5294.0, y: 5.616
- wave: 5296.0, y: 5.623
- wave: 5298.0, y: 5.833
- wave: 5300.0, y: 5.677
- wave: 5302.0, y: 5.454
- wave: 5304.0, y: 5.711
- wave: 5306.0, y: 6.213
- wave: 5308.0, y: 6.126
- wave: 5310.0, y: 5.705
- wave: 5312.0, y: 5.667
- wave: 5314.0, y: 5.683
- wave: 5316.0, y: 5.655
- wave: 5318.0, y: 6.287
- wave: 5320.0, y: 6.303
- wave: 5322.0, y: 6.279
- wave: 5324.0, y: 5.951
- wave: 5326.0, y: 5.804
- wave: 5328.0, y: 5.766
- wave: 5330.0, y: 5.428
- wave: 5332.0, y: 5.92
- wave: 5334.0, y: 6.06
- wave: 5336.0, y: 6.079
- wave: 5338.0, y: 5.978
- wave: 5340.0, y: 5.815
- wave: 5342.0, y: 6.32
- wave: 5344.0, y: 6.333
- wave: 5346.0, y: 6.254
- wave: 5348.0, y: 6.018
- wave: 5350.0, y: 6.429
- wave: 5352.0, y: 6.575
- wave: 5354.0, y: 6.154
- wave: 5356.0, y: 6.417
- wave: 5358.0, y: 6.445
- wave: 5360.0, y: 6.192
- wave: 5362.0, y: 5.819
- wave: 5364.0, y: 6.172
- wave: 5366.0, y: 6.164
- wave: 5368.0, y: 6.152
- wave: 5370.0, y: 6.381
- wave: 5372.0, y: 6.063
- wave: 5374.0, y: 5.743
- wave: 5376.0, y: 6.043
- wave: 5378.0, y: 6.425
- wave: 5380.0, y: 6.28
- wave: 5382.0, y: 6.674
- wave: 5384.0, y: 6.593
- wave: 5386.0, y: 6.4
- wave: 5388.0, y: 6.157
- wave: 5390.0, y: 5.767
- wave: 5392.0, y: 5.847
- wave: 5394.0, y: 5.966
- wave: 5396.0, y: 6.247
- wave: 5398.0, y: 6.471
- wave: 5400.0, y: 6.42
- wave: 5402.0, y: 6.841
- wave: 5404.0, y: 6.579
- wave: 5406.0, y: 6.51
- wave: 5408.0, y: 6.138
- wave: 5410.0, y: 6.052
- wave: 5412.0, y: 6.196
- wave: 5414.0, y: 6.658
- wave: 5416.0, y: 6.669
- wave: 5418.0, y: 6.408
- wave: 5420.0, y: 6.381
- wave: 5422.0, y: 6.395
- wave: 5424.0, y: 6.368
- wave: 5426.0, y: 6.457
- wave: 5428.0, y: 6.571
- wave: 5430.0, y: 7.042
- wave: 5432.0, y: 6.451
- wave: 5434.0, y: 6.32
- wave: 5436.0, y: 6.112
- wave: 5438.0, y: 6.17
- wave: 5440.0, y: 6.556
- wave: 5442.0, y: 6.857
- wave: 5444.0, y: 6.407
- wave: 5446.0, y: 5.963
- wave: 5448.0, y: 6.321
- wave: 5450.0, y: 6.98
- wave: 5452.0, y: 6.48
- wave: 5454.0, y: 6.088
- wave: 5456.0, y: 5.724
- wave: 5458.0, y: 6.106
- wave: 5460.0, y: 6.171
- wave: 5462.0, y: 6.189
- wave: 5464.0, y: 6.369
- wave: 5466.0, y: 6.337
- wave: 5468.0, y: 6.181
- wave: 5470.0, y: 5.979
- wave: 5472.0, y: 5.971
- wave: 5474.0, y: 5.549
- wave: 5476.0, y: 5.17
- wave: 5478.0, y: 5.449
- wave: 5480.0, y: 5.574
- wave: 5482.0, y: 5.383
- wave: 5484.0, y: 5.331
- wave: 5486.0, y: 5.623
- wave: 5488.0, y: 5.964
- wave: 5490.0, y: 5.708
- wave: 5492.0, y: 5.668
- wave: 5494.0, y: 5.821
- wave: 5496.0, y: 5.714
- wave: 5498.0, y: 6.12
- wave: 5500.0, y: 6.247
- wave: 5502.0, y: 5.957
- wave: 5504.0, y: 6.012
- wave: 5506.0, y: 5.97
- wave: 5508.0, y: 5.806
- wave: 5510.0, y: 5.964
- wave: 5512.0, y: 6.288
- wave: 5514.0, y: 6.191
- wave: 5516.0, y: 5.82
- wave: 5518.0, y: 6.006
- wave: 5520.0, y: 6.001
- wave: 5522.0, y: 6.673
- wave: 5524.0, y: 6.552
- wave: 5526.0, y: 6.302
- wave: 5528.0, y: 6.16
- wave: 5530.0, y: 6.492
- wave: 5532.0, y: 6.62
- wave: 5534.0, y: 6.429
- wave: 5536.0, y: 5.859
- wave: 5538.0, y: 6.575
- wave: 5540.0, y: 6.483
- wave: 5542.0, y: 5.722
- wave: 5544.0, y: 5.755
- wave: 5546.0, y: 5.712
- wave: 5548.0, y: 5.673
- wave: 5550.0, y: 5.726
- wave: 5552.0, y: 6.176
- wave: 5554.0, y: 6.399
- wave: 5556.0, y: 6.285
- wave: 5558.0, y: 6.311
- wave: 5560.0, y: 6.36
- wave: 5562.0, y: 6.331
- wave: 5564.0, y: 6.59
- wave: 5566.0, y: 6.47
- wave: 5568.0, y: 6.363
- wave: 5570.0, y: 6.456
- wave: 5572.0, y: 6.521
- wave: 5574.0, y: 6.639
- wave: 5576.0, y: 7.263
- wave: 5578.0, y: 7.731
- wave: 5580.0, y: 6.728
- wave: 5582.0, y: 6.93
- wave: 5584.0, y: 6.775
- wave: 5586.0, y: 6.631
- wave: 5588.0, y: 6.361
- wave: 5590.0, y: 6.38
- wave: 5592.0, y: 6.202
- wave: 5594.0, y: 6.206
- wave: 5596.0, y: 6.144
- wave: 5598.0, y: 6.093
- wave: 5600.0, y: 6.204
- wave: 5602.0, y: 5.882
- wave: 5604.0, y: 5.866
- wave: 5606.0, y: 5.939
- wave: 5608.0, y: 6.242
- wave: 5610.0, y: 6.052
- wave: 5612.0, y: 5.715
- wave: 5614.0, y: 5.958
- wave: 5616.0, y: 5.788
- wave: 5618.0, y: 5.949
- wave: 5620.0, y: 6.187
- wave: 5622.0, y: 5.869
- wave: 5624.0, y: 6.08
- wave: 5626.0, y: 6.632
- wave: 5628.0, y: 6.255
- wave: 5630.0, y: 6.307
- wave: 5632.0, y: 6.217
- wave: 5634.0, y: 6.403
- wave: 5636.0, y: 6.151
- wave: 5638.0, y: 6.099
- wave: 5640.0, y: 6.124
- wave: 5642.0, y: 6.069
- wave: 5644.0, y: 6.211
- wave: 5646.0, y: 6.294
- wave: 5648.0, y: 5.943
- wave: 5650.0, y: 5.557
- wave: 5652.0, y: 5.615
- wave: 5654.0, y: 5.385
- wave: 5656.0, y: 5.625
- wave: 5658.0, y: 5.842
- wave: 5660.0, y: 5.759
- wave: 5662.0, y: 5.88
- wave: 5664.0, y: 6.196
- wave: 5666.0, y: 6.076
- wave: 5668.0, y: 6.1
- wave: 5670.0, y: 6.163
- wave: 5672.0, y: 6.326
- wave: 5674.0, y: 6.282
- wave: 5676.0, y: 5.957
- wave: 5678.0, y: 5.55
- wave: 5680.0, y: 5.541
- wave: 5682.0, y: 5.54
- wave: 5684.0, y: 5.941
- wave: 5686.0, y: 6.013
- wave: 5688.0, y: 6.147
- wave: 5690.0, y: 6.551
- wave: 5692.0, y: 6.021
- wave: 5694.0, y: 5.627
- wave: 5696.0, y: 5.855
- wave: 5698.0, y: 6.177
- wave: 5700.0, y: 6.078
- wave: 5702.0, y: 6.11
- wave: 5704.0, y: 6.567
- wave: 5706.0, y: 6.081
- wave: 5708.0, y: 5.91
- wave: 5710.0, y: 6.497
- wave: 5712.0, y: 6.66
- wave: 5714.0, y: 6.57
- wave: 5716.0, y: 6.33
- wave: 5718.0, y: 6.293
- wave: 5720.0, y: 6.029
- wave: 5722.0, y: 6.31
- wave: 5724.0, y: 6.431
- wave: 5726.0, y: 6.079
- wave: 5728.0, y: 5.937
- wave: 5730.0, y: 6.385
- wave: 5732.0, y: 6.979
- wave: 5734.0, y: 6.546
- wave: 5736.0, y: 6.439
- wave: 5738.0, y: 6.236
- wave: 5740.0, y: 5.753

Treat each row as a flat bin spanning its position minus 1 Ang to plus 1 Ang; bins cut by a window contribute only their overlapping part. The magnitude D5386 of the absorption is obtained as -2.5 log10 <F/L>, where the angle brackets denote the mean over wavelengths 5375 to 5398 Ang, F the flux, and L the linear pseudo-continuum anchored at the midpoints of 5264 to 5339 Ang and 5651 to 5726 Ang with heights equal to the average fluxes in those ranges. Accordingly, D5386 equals -0.056 mag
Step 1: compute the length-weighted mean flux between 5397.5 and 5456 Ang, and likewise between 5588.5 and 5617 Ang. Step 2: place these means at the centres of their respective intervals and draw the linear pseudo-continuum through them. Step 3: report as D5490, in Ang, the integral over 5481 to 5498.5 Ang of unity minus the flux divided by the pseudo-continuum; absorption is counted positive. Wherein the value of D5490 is 1.68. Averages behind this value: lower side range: 6.43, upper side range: 6.05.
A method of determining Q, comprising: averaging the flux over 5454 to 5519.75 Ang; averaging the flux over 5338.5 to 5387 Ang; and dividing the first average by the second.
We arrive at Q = 0.94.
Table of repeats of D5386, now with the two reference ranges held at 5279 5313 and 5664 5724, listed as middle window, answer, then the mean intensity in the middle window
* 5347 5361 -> -0.07 mag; 6.32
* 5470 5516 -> 0.04 mag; 5.8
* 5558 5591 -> -0.10 mag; 6.65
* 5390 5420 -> -0.07 mag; 6.34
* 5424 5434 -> -0.11 mag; 6.57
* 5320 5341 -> -0.01 mag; 5.93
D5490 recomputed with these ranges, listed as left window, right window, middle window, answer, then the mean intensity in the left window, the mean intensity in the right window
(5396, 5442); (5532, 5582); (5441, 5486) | 2.85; 6.45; 6.37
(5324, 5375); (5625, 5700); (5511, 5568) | -1.60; 6.1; 6.01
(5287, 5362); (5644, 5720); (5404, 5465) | -3.76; 5.99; 6.03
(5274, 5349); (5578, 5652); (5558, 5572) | -0.63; 5.93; 6.19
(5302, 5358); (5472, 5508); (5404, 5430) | -2.50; 6.03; 5.73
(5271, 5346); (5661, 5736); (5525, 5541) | -0.80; 5.93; 6.16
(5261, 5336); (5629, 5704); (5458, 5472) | -0.60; 5.87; 6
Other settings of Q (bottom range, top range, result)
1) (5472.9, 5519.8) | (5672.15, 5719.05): 1.05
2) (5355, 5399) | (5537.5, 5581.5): 1.03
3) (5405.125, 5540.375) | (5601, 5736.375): 0.99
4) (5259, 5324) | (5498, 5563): 1.05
